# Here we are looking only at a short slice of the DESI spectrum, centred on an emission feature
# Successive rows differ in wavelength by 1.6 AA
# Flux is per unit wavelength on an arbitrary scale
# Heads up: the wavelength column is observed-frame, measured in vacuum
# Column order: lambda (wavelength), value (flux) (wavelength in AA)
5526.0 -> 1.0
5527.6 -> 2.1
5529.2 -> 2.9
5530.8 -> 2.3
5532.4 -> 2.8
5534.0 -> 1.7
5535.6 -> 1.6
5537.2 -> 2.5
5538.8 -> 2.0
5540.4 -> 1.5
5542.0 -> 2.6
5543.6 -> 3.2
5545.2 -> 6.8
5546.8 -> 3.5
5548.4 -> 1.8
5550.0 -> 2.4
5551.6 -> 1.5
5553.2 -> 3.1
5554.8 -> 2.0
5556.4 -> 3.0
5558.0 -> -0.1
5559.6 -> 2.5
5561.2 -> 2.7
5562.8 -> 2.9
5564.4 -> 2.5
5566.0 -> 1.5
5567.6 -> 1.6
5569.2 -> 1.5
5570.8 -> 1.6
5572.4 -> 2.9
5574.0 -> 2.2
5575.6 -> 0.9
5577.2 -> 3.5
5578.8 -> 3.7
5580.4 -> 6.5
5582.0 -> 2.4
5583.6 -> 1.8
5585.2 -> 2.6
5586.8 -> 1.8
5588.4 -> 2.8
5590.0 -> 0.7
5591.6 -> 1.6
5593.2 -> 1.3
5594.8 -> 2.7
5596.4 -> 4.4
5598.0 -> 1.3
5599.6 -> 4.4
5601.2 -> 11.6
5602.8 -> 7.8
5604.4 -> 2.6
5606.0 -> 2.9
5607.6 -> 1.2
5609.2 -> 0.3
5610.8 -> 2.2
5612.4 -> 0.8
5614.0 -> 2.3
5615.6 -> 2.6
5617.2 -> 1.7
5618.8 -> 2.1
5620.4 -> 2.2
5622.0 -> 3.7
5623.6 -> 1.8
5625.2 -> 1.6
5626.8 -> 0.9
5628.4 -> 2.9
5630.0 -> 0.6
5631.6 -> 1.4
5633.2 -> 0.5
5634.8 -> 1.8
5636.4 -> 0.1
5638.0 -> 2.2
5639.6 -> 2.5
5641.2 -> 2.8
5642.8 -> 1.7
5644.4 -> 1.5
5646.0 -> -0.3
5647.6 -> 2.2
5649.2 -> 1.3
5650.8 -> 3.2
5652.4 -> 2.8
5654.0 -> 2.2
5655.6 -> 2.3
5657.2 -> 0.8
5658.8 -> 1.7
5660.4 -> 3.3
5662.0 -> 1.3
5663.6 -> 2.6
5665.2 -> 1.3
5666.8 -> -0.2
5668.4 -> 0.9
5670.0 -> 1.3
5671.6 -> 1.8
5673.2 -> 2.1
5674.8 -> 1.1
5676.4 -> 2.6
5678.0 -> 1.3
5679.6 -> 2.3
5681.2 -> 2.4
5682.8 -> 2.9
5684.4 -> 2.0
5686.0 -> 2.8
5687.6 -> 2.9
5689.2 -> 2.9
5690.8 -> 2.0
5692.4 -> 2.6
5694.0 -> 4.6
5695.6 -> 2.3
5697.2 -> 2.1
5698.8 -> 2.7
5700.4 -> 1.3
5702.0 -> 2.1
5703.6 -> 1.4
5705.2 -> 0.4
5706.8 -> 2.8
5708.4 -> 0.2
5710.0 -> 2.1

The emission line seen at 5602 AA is H-beta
